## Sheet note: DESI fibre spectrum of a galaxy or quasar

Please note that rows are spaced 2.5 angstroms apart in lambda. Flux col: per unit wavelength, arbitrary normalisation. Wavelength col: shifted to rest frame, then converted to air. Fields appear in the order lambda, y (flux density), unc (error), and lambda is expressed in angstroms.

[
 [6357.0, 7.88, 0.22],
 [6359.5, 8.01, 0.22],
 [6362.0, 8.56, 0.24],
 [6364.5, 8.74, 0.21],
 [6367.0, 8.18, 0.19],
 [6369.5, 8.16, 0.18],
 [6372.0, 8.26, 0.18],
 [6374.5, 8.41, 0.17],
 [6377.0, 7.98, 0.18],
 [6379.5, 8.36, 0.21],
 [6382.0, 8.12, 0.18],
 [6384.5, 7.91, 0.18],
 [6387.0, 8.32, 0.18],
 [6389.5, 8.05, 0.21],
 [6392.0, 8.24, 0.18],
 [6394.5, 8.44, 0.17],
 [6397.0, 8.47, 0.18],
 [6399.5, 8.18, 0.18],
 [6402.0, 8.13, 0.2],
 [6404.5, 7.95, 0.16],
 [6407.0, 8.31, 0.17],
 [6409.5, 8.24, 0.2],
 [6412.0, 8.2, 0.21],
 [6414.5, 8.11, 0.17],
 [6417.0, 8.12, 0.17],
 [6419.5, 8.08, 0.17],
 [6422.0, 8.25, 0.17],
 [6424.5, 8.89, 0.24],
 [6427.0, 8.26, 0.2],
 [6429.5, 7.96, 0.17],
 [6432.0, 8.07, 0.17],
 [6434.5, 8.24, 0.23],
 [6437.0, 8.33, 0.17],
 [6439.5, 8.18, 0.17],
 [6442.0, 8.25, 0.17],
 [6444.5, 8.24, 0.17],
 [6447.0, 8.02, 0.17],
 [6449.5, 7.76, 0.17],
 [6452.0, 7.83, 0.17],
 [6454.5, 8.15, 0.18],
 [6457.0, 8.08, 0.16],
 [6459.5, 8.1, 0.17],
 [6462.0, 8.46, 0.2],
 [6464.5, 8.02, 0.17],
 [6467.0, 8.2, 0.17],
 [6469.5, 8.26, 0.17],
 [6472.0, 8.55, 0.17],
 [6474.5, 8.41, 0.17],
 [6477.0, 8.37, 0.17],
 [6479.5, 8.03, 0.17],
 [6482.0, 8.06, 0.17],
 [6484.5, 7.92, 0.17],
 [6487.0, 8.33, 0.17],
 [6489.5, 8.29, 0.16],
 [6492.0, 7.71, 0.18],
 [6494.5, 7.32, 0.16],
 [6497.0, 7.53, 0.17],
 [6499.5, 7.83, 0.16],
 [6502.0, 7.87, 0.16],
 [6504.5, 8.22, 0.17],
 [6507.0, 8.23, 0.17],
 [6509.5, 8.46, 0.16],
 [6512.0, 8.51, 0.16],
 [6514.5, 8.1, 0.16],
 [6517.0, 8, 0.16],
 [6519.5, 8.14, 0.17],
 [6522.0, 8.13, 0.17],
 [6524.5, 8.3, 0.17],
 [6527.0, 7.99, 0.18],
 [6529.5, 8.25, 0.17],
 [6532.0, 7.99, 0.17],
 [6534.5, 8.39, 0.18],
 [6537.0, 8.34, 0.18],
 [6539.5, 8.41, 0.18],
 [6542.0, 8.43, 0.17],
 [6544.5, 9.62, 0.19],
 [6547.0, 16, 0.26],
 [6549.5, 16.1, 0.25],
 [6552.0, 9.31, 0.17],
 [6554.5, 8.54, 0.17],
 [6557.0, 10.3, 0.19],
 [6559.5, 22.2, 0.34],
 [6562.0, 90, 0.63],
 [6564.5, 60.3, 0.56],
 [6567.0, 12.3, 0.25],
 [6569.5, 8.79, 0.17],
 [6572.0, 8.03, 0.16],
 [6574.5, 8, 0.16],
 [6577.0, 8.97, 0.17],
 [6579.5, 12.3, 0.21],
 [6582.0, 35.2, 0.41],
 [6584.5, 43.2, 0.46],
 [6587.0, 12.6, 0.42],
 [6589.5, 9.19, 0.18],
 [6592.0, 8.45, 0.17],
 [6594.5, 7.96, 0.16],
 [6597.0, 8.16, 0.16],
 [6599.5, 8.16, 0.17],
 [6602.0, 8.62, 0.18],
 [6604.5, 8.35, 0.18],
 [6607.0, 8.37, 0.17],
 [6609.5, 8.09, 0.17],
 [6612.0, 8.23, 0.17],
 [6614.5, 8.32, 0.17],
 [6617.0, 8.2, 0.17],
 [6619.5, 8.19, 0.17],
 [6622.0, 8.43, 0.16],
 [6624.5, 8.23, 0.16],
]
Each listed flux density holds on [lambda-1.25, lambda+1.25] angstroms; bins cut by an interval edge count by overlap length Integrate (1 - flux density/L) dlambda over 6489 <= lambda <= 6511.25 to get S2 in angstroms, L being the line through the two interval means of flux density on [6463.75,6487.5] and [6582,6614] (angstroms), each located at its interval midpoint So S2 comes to 2.8 angstroms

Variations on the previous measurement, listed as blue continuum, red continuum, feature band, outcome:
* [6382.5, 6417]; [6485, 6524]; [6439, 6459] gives 0.2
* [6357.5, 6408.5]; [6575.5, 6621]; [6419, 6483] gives 8.6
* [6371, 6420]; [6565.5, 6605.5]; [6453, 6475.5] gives 4.1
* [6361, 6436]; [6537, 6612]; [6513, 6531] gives 7.5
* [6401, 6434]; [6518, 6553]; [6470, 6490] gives 1.5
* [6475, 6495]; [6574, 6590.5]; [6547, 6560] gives 2.3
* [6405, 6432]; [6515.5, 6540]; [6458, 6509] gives 0.7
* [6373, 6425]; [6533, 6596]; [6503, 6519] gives 7.1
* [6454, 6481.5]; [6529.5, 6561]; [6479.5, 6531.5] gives 9.5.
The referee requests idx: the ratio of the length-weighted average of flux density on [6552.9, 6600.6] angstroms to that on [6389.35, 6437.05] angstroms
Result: 2.44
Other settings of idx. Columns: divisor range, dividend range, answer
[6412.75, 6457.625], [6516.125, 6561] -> 1.30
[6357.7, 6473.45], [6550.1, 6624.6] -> 1.94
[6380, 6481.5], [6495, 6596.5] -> 1.73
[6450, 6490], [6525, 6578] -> 2.01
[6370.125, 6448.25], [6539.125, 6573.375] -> 2.54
